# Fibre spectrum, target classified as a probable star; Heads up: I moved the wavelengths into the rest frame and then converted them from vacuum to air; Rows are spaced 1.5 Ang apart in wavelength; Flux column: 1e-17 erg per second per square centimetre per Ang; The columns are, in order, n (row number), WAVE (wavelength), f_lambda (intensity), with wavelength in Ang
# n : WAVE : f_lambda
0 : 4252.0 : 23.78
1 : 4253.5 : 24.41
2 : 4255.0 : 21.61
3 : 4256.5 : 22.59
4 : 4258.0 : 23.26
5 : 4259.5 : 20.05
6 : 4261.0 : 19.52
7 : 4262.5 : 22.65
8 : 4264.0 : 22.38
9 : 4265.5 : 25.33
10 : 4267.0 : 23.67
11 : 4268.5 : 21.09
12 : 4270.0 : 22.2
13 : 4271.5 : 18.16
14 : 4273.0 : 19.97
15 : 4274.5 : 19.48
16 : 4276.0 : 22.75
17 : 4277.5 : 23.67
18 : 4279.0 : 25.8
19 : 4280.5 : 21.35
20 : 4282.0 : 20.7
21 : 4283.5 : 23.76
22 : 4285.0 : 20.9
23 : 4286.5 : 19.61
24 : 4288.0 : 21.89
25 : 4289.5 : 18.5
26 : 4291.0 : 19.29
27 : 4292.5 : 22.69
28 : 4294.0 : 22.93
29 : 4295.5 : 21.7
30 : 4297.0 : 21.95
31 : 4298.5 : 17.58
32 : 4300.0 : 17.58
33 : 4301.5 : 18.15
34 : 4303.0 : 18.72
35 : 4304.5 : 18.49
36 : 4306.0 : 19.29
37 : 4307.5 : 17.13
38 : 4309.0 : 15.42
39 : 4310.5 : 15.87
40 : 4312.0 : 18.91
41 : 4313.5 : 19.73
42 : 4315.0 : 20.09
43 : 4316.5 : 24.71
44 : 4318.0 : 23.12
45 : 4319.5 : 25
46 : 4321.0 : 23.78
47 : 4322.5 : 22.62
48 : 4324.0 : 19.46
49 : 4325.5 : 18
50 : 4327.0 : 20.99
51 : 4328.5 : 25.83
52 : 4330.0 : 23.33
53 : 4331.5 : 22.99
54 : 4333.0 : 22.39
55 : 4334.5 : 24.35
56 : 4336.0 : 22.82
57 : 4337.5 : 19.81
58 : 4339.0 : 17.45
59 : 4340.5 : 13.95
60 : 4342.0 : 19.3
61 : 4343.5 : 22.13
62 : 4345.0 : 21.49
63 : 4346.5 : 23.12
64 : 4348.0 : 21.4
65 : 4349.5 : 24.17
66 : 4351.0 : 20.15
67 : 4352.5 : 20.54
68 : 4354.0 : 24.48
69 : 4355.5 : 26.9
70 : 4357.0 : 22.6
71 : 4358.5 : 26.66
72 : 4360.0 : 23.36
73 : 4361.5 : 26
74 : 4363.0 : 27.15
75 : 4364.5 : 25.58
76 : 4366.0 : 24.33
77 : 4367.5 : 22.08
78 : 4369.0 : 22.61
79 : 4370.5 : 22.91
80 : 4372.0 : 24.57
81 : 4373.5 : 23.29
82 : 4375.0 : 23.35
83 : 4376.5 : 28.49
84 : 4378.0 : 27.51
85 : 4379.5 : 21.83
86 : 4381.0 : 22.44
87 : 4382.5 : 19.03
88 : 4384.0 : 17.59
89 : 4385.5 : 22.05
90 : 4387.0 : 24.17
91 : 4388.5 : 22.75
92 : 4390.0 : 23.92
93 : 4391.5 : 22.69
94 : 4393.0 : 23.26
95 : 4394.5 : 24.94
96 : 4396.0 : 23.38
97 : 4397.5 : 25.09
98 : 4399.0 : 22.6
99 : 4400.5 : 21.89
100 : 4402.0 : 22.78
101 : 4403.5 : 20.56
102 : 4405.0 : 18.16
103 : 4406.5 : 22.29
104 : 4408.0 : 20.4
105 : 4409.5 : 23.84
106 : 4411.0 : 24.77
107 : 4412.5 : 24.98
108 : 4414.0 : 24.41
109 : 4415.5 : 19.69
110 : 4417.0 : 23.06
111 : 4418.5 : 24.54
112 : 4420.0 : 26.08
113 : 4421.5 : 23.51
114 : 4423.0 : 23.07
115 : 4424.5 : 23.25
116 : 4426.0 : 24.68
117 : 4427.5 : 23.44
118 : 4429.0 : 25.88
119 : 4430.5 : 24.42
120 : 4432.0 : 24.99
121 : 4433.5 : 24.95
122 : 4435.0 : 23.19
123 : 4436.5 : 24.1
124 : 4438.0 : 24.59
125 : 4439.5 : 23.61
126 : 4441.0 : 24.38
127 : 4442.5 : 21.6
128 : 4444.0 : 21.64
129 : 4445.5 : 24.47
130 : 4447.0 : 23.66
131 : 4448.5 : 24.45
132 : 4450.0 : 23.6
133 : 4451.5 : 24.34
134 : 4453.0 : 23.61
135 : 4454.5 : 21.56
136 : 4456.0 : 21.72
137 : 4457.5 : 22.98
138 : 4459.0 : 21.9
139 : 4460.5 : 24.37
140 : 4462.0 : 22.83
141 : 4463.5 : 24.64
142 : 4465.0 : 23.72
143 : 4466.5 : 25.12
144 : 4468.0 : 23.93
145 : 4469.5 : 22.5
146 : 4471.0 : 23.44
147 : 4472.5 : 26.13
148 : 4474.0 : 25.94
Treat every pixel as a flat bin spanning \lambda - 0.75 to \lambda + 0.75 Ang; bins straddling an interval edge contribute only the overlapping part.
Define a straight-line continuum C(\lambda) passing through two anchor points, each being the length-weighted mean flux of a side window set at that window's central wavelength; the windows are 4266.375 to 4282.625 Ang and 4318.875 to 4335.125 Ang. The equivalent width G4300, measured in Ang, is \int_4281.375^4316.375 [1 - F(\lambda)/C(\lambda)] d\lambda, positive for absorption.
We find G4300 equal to 3.8 Ang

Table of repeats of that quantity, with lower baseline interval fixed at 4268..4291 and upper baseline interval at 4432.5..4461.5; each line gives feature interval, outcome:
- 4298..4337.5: 2.05 Ang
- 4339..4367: -0.74 Ang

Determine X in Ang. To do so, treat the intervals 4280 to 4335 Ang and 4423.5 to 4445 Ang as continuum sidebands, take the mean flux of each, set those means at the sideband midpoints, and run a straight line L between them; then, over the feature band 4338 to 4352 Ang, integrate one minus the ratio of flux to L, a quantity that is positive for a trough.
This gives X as 0.87 Ang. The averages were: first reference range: 20.8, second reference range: 23.9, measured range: 20.3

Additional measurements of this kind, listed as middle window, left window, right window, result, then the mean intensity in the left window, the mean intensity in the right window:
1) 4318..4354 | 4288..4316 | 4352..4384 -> 0.01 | 19.2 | 24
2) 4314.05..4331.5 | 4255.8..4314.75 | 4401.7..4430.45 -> -0.89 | 20.6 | 23.2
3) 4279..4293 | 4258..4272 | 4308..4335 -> 0.31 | 21.8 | 21.4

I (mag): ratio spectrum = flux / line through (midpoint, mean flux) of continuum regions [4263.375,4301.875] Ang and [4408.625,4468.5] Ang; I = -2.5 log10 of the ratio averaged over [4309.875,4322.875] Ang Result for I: 0.01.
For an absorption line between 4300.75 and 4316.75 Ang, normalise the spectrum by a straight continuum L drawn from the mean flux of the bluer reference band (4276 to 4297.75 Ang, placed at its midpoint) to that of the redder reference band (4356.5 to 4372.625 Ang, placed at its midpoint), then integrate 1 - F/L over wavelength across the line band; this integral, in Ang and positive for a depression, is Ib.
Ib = 2.8 Ang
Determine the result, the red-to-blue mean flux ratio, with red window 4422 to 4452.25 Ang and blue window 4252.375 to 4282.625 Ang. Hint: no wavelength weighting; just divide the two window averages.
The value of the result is 1.08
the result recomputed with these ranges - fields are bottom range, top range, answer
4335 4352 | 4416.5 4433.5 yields 1.18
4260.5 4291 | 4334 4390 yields 1.05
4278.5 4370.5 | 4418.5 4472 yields 1.10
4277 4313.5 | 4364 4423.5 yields 1.15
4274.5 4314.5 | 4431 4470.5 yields 1.17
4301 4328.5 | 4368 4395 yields 1.15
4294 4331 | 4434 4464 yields 1.15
